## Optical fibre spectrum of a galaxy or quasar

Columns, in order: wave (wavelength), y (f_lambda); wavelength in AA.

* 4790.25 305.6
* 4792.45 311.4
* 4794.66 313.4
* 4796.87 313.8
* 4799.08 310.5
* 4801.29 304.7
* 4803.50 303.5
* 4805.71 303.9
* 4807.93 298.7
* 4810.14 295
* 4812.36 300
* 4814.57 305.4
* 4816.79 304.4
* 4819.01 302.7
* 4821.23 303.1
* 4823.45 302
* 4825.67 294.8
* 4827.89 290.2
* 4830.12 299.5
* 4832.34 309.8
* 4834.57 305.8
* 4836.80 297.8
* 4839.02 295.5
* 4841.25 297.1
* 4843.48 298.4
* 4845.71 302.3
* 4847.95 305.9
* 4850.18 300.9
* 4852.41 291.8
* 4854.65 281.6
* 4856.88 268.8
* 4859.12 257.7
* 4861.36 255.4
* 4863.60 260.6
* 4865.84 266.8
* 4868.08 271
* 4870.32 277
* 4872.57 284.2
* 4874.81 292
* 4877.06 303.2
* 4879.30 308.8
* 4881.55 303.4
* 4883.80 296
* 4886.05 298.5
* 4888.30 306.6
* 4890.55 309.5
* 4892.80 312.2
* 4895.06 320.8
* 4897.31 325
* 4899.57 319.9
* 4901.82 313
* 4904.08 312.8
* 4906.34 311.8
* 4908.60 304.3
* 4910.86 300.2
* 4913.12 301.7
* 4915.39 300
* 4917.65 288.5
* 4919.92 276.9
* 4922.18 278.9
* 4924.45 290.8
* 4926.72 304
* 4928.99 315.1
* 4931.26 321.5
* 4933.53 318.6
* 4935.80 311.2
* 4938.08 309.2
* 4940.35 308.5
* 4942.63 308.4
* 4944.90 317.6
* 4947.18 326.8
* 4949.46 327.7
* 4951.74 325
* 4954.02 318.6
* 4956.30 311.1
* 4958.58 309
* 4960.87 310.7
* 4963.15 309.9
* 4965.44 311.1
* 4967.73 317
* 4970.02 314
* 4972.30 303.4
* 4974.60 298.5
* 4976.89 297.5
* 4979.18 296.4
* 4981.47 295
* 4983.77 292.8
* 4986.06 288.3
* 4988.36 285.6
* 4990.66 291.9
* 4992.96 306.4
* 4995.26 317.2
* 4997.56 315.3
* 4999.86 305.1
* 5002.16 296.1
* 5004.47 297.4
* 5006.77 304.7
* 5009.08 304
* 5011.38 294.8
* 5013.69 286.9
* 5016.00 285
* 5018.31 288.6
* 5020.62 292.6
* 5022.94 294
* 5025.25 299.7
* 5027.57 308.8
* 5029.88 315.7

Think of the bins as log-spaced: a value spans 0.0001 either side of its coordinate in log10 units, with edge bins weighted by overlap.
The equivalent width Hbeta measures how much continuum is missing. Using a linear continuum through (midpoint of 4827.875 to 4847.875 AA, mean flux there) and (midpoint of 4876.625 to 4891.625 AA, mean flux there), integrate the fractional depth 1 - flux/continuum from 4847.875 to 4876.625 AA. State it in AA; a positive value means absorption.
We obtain 2.34 AA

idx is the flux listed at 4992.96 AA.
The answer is 306.4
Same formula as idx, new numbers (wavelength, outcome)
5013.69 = 286.9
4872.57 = 284.2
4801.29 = 304.7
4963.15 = 309.9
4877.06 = 303.2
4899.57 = 319.9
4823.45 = 302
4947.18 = 326.8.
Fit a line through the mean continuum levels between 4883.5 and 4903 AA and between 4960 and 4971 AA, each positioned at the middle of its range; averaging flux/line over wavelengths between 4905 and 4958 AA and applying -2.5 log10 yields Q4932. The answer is 0.02 mag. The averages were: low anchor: 312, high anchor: 312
